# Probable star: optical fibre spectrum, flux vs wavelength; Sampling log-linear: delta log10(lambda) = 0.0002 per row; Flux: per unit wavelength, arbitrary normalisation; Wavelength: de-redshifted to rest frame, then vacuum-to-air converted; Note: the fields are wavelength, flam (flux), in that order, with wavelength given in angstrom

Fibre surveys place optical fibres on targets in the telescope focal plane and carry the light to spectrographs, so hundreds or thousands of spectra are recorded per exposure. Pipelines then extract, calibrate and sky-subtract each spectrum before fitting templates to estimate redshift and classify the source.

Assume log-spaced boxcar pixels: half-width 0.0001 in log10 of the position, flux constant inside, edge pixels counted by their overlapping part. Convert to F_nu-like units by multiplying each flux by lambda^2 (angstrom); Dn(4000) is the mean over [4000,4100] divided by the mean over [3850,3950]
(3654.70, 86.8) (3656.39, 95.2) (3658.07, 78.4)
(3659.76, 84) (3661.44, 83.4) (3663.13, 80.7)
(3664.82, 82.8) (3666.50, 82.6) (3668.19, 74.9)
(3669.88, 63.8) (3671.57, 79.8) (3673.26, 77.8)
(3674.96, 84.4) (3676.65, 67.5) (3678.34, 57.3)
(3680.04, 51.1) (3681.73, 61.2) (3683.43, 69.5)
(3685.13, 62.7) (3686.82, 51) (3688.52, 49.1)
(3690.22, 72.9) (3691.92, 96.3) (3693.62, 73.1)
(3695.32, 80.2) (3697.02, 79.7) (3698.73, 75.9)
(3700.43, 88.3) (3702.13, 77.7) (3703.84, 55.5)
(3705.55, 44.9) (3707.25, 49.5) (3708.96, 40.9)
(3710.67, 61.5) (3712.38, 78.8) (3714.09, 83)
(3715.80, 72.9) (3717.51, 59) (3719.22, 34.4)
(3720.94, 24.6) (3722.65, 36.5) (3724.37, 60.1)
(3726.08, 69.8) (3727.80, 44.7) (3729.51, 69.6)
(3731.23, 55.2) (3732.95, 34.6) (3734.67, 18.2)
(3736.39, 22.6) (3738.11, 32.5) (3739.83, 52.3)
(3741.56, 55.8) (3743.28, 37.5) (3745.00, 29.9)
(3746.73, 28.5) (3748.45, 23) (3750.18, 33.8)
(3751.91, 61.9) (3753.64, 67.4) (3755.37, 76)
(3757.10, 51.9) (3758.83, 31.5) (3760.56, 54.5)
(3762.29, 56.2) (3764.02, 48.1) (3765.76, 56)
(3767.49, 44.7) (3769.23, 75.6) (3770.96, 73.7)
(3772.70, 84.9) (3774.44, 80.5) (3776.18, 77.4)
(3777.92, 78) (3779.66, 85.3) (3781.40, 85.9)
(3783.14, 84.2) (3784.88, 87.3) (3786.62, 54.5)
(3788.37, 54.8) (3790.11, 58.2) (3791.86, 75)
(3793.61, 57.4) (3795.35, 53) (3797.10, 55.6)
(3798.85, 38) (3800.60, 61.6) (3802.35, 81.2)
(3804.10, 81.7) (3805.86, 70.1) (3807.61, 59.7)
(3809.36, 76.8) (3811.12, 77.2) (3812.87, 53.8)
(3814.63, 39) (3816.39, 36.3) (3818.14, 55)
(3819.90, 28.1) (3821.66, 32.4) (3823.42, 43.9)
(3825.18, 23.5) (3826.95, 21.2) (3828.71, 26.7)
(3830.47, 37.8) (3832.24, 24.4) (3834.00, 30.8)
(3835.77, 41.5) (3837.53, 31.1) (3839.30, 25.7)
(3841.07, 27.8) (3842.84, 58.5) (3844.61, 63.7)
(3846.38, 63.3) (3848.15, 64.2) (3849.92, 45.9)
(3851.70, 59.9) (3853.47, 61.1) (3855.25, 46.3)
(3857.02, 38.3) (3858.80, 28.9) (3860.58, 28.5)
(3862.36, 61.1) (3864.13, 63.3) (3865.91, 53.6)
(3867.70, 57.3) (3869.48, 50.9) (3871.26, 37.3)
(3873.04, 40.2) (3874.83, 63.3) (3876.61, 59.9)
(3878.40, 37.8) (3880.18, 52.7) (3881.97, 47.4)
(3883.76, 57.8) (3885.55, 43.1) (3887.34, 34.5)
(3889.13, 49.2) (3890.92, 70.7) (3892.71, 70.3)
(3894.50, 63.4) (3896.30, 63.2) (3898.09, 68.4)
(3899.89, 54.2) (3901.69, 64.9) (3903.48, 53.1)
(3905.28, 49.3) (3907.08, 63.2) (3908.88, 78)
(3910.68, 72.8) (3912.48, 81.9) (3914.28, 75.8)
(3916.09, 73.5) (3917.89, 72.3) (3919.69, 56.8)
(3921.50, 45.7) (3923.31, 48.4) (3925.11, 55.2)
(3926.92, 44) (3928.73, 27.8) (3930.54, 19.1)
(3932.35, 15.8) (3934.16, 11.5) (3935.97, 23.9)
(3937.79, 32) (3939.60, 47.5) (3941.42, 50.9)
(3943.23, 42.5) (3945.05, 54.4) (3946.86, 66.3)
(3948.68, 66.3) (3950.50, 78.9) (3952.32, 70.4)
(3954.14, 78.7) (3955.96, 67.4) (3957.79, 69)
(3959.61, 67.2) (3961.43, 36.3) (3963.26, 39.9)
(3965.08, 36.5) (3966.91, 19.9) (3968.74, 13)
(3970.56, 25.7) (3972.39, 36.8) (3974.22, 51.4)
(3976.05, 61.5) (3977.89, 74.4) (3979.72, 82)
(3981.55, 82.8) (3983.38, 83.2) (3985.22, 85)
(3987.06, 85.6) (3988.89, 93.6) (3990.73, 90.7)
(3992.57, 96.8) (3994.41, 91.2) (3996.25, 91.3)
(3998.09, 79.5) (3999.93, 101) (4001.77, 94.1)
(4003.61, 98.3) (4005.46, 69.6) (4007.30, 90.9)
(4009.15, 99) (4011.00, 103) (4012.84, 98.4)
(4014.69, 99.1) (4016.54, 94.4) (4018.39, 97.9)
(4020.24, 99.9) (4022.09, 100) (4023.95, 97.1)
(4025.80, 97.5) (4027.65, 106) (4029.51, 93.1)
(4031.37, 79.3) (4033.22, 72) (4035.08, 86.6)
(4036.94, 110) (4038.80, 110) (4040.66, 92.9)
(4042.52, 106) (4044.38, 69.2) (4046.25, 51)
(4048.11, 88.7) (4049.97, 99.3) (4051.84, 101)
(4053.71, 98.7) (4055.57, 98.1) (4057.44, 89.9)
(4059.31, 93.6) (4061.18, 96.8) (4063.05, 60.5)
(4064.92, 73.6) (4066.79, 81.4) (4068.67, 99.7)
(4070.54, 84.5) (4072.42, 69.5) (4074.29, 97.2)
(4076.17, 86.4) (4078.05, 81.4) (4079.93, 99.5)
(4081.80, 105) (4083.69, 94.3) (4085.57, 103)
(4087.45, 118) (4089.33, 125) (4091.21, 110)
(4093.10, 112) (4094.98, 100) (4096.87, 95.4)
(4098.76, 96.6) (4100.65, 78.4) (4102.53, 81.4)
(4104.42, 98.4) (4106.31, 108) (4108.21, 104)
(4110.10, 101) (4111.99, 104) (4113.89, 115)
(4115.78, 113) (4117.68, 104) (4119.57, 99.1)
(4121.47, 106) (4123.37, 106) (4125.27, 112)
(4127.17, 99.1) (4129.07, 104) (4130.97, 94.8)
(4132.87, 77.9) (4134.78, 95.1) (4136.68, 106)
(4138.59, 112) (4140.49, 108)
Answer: 1.95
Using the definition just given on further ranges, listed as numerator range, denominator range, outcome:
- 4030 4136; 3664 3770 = 2.00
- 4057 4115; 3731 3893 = 2.12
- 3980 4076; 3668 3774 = 1.84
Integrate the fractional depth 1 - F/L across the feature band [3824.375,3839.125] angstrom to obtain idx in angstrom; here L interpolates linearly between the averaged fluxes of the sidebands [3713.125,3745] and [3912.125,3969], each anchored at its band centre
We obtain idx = 5.8 angstrom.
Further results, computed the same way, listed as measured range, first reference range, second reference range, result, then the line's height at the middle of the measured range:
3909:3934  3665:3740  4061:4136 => 8.76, 81.1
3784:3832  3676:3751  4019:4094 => 9.05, 65.6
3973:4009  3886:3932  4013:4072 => -2.74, 78.2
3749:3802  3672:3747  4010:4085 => 0.84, 64.4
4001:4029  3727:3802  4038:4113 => -3.09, 86.7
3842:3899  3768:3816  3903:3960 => 6.99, 60.8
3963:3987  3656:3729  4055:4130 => 9.21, 88.7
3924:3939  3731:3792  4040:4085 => 9.08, 74.3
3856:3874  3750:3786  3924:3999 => 4.67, 62.1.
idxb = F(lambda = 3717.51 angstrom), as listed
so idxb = 59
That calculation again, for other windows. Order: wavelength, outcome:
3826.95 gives 21.2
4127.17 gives 99.1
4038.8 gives 110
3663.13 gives 80.7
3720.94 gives 24.6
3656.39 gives 95.2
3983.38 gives 83.2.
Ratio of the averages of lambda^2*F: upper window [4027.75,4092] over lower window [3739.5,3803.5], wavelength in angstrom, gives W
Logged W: 1.78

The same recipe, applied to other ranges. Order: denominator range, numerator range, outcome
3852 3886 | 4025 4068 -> 1.99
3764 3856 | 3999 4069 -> 1.85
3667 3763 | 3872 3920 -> 1.16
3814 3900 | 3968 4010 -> 1.78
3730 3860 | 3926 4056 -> 1.57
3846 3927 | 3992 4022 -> 1.79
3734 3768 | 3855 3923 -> 1.36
